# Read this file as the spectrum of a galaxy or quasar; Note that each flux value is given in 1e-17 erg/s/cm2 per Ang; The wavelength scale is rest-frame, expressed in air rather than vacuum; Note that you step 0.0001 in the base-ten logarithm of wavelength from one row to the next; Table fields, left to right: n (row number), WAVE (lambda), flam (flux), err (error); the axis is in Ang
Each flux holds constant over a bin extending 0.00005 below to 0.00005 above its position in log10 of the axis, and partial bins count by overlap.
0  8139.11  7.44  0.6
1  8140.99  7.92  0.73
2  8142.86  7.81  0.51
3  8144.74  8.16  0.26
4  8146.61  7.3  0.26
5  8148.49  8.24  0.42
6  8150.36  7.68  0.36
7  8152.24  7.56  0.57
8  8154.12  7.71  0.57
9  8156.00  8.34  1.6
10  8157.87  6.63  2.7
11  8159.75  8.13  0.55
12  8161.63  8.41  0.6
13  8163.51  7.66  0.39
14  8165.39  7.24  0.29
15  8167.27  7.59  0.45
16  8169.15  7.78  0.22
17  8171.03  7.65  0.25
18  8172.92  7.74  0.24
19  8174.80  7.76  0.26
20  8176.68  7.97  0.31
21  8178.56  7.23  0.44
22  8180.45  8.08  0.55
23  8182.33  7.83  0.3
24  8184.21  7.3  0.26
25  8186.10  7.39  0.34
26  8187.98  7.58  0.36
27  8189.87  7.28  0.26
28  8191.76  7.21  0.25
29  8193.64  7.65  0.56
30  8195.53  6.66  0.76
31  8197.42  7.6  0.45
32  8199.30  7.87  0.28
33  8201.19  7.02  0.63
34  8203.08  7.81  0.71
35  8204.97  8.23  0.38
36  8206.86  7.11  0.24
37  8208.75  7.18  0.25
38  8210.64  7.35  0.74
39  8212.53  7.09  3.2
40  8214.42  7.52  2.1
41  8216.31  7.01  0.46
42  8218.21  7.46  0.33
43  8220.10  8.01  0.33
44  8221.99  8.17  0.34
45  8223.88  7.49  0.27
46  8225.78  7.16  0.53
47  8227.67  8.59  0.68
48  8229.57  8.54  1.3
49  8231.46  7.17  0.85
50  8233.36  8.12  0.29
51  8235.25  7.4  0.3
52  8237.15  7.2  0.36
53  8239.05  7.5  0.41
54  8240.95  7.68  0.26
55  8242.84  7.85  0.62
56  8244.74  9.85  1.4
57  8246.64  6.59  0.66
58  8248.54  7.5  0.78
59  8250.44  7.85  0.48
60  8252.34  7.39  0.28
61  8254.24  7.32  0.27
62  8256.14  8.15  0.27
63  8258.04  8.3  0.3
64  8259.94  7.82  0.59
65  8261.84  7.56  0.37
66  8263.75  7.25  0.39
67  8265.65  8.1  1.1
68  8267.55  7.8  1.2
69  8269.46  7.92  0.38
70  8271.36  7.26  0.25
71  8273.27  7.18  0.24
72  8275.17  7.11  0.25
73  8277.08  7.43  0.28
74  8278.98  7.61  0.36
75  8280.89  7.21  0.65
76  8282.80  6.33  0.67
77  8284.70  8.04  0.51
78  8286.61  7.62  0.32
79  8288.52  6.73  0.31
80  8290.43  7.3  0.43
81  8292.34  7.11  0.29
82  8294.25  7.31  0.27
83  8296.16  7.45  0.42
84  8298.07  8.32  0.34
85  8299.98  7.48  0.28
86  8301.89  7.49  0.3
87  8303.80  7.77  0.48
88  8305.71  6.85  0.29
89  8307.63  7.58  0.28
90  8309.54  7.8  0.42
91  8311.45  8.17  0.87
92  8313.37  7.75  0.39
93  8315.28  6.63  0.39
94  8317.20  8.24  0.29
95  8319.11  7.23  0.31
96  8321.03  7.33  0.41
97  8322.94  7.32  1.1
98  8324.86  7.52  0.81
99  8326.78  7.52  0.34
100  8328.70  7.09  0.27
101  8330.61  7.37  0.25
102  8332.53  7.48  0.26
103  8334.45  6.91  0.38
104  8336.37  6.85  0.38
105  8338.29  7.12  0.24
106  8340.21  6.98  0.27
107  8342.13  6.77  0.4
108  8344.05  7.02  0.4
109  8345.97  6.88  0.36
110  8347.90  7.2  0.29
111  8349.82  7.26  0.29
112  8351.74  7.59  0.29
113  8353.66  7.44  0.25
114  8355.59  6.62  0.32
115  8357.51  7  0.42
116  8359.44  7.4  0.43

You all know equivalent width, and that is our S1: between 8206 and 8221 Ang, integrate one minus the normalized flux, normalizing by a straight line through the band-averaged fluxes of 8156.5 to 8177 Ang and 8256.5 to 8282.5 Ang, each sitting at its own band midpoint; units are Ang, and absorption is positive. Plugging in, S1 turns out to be 0.6 Ang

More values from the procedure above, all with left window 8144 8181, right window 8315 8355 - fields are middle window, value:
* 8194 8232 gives 0.15 Ang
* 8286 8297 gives 0.18 Ang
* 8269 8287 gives 0.12 Ang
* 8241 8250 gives -0.51 Ang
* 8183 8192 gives 0.34 Ang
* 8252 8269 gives -0.71 Ang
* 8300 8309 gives -0.16 Ang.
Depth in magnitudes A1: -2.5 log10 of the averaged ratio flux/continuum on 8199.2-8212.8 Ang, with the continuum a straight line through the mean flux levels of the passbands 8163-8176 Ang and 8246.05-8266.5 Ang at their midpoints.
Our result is 0.03 mag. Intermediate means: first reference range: 7.64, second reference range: 7.64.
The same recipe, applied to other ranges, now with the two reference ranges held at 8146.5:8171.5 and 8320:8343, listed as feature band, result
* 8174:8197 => 0.02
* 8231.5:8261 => -0.04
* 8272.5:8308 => -0.01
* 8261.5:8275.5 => -0.02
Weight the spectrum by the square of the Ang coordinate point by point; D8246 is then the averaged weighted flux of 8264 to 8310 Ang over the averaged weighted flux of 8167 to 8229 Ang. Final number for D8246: 1.0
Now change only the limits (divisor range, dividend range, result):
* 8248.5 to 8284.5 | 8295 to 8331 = 1.01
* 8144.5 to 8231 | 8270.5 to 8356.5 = 0.99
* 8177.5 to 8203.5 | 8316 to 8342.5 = 1.01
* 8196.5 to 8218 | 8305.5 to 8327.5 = 1.04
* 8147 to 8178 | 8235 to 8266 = 1.02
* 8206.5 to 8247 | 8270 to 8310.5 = 0.98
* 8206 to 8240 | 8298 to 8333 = 1.02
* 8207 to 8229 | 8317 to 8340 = 0.99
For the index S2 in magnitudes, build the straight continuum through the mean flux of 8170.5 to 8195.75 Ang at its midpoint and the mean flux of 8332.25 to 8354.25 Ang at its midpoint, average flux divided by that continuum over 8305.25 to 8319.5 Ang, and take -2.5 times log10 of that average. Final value -0.055 mag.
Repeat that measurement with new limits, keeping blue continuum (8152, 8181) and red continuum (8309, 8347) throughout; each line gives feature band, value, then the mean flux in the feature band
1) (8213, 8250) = -0.02 mag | 7.72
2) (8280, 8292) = 0.03 mag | 7.2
